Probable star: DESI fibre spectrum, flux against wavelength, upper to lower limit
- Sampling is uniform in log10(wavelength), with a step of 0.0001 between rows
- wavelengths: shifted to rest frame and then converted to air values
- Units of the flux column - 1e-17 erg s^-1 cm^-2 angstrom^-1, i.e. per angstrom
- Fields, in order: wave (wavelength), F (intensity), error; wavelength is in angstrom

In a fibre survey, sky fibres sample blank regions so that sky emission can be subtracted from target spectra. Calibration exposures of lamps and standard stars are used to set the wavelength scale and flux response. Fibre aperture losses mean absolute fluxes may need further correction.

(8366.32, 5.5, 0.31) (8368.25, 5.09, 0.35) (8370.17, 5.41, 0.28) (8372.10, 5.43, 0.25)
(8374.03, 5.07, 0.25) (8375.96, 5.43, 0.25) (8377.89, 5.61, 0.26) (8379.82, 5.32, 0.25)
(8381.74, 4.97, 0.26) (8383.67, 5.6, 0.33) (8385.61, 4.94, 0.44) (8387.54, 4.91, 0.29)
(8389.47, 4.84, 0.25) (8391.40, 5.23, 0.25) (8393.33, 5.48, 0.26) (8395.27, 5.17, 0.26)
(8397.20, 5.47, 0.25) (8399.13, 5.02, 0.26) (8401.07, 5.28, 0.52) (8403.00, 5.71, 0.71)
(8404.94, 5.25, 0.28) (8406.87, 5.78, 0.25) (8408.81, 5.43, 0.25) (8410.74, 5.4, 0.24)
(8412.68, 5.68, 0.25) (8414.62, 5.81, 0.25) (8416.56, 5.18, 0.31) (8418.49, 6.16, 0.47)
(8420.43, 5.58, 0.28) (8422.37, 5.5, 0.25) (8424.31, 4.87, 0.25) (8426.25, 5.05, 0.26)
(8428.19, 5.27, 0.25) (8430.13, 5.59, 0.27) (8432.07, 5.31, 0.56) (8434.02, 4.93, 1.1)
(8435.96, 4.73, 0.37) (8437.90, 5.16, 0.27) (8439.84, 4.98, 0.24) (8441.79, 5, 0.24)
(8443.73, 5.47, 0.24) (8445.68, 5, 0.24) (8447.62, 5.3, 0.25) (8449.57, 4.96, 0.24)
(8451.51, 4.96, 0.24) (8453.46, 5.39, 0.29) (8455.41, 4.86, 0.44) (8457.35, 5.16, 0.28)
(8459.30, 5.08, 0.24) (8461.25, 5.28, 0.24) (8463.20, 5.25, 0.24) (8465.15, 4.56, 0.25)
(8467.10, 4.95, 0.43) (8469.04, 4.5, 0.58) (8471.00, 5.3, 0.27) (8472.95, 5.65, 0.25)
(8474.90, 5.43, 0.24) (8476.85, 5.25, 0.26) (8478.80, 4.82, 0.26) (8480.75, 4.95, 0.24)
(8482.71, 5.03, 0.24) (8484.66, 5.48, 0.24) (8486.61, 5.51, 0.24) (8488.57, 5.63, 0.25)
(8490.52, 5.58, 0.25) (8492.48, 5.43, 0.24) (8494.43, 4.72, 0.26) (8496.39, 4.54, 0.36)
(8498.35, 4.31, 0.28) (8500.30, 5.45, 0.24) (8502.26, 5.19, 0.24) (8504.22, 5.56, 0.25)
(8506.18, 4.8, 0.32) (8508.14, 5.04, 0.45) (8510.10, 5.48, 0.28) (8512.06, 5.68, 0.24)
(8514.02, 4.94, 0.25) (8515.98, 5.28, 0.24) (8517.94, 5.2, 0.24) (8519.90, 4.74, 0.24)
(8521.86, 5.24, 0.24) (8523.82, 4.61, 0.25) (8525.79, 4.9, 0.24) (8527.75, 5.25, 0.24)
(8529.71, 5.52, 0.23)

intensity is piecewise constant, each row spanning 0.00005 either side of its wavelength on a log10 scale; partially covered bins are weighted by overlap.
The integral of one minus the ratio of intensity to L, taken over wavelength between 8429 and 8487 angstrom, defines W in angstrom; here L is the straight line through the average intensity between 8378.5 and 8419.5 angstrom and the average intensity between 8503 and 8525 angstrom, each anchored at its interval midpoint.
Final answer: 1.4 angstrom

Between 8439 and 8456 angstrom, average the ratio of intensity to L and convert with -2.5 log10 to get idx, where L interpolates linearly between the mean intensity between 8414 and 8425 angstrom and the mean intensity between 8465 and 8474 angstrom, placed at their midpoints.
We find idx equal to 0.03 mag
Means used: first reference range 5.53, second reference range 5.04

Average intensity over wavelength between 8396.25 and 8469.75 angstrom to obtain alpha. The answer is 5.24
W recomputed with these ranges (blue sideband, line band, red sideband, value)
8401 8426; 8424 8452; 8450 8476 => 1.0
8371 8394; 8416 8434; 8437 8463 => -0.7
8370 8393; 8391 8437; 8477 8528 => -1.5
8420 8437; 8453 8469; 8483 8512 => 0.5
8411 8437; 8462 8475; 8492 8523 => 0.4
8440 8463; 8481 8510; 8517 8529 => -0.7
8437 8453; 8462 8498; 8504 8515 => 0.3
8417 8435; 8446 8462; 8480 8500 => 0.4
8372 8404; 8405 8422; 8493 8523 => -1.2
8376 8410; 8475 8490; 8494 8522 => -0.4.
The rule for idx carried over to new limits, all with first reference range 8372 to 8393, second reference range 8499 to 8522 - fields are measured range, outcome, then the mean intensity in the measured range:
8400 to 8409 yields -0.06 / 5.49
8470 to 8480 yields -0.02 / 5.28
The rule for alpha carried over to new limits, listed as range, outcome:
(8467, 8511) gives 5.16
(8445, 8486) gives 5.11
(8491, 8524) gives 5.09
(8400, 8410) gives 5.48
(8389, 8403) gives 5.26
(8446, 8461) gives 5.11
